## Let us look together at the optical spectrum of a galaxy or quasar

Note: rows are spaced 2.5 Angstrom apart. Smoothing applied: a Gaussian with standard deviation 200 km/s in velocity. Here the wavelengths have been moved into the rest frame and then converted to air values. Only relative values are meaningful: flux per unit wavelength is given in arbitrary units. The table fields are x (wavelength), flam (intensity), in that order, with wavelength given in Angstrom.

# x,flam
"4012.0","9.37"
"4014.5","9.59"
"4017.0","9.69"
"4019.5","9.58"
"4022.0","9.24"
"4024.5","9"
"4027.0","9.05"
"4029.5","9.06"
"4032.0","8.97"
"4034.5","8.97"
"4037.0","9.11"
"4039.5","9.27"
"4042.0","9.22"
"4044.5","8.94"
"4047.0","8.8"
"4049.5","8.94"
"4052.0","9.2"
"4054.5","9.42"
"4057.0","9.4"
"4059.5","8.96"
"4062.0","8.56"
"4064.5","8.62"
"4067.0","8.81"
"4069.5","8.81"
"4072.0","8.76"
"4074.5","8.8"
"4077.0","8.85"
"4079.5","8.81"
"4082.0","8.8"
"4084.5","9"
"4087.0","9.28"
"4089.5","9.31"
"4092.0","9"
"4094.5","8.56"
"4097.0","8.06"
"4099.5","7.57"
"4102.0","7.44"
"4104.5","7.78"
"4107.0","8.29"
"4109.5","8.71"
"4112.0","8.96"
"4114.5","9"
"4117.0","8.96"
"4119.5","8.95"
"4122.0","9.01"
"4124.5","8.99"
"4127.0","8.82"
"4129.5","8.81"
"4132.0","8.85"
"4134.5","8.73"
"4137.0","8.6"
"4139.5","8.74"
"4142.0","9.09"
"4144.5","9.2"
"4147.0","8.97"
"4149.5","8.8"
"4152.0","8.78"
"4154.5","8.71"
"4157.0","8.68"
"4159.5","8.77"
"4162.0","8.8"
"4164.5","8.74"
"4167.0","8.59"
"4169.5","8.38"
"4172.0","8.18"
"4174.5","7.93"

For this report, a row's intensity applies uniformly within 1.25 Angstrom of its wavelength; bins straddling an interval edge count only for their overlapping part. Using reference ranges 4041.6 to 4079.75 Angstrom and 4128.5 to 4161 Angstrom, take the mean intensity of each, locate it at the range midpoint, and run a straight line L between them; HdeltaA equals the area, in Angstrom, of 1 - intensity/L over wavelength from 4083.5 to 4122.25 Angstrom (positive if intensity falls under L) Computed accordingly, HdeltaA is 1.19 Angstrom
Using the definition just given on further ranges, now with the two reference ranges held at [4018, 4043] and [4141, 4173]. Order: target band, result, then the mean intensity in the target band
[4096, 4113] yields 1.5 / 8.1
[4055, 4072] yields 0.3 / 8.88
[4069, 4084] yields 0.3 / 8.81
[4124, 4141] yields 0.1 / 8.79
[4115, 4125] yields -0.1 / 8.98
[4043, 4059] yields 0.0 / 9.11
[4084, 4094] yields -0.2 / 9.11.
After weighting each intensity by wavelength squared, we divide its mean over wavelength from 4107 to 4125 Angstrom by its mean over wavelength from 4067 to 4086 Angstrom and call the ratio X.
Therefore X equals 1.0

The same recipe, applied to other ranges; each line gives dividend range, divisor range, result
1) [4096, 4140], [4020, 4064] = 0.98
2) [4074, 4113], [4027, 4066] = 0.97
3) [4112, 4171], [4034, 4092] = 1.02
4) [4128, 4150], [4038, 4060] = 1.01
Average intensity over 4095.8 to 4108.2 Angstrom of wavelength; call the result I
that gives 7.83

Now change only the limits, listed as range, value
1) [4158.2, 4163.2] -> 8.78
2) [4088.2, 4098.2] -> 8.74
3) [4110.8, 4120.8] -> 8.97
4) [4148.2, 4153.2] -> 8.79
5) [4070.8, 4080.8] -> 8.81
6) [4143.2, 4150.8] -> 8.99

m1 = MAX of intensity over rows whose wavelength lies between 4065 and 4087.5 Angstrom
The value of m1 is 9.28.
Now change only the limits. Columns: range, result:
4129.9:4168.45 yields 9.2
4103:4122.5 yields 9.01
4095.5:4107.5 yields 8.29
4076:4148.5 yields 9.31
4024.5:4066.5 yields 9.42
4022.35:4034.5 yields 9.06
